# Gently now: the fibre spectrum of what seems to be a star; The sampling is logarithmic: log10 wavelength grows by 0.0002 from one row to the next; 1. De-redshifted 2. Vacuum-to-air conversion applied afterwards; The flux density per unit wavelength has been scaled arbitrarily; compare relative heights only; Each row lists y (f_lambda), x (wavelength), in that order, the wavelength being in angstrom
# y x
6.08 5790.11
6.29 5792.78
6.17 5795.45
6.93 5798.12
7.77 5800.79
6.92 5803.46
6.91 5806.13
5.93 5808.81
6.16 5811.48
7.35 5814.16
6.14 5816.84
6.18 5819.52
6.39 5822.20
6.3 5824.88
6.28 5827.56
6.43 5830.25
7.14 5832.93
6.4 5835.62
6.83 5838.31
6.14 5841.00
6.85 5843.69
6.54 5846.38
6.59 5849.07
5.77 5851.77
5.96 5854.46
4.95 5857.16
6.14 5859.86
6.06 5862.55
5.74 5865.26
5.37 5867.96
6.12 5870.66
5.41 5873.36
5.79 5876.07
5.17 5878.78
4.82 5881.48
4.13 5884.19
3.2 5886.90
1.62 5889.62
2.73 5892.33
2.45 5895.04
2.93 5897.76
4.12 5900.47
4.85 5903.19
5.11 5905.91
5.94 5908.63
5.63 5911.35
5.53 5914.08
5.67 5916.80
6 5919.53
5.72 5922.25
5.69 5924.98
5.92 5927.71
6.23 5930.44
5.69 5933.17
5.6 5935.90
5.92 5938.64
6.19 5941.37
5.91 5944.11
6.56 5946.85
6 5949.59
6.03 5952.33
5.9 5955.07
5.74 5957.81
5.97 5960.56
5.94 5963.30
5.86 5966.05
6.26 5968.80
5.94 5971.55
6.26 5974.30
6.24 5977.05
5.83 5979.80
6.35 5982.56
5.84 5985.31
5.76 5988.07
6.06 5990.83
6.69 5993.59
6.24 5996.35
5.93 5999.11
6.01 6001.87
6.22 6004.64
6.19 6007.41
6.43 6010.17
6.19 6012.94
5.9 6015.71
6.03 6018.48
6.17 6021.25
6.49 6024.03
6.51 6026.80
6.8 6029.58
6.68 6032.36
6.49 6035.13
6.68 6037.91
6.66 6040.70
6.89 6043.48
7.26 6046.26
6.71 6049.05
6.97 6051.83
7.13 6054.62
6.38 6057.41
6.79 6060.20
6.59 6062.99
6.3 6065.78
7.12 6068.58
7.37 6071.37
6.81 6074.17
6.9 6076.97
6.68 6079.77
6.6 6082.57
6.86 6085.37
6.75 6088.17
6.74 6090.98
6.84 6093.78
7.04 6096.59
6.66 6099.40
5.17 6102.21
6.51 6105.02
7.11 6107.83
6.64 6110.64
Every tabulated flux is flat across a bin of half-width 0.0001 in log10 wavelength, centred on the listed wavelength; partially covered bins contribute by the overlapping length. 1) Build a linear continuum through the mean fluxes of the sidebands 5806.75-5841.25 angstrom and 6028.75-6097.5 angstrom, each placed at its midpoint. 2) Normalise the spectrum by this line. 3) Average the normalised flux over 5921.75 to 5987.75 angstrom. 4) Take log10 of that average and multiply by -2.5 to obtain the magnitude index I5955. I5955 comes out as 0.11 mag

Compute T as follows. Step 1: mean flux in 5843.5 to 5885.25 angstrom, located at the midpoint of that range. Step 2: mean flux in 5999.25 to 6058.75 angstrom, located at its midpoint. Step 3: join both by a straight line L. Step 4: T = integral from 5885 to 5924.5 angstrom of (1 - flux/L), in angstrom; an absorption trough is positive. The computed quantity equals 9.9 angstrom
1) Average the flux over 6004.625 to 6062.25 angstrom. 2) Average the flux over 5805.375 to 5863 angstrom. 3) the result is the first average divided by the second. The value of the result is 1.04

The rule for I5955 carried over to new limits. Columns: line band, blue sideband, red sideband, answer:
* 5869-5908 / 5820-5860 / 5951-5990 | 0.42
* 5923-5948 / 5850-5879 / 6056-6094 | 0.02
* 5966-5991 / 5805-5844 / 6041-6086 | 0.11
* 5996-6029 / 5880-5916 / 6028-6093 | -0.04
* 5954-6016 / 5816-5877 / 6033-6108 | 0.07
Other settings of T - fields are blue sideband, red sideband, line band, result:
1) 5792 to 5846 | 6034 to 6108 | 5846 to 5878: 3.7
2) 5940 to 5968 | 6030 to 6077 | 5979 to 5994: 0.5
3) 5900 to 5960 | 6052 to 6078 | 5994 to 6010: 0.4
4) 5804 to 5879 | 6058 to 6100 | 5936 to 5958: 1.5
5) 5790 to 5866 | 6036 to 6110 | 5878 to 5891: 5.5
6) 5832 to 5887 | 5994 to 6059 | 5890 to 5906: 6.7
